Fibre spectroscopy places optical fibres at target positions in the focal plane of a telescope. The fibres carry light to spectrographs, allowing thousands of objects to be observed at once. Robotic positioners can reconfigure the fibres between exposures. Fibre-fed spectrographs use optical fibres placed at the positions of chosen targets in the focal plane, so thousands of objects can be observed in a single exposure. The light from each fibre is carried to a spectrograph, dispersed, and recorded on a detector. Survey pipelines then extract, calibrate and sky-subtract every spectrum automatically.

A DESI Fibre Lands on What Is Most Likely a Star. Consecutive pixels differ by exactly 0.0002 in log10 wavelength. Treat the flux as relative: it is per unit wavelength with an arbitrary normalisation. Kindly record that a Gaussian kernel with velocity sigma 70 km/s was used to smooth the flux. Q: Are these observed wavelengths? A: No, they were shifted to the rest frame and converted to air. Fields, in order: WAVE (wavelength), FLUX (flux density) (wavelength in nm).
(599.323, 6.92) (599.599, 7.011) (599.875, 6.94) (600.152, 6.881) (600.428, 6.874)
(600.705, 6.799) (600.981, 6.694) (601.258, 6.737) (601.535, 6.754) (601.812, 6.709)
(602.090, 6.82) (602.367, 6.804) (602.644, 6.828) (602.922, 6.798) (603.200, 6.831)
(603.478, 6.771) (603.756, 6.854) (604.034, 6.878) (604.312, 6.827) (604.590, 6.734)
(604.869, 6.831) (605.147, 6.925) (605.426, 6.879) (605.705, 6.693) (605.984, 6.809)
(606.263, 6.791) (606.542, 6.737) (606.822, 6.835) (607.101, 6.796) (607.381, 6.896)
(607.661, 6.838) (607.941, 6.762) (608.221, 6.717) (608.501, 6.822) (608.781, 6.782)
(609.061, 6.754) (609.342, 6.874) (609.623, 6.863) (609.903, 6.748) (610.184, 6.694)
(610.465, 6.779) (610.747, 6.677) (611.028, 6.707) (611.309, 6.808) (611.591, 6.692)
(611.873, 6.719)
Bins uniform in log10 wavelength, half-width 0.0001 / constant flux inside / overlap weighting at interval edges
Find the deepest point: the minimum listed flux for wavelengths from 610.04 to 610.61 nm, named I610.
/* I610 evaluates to 6.694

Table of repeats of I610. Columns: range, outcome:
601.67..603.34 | 6.709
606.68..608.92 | 6.717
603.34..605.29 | 6.734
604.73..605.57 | 6.831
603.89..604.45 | 6.827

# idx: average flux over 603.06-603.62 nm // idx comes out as 6.8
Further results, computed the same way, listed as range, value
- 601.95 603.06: 6.81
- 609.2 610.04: 6.83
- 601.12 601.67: 6.74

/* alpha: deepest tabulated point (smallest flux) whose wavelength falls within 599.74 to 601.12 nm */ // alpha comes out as 6.694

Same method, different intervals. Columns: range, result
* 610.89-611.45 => 6.707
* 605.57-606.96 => 6.693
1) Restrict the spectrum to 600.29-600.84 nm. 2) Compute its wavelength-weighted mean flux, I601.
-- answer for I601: 6.83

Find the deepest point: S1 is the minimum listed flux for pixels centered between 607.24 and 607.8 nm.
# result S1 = 6.838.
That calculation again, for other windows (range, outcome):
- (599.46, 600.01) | 6.94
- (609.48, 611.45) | 6.677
